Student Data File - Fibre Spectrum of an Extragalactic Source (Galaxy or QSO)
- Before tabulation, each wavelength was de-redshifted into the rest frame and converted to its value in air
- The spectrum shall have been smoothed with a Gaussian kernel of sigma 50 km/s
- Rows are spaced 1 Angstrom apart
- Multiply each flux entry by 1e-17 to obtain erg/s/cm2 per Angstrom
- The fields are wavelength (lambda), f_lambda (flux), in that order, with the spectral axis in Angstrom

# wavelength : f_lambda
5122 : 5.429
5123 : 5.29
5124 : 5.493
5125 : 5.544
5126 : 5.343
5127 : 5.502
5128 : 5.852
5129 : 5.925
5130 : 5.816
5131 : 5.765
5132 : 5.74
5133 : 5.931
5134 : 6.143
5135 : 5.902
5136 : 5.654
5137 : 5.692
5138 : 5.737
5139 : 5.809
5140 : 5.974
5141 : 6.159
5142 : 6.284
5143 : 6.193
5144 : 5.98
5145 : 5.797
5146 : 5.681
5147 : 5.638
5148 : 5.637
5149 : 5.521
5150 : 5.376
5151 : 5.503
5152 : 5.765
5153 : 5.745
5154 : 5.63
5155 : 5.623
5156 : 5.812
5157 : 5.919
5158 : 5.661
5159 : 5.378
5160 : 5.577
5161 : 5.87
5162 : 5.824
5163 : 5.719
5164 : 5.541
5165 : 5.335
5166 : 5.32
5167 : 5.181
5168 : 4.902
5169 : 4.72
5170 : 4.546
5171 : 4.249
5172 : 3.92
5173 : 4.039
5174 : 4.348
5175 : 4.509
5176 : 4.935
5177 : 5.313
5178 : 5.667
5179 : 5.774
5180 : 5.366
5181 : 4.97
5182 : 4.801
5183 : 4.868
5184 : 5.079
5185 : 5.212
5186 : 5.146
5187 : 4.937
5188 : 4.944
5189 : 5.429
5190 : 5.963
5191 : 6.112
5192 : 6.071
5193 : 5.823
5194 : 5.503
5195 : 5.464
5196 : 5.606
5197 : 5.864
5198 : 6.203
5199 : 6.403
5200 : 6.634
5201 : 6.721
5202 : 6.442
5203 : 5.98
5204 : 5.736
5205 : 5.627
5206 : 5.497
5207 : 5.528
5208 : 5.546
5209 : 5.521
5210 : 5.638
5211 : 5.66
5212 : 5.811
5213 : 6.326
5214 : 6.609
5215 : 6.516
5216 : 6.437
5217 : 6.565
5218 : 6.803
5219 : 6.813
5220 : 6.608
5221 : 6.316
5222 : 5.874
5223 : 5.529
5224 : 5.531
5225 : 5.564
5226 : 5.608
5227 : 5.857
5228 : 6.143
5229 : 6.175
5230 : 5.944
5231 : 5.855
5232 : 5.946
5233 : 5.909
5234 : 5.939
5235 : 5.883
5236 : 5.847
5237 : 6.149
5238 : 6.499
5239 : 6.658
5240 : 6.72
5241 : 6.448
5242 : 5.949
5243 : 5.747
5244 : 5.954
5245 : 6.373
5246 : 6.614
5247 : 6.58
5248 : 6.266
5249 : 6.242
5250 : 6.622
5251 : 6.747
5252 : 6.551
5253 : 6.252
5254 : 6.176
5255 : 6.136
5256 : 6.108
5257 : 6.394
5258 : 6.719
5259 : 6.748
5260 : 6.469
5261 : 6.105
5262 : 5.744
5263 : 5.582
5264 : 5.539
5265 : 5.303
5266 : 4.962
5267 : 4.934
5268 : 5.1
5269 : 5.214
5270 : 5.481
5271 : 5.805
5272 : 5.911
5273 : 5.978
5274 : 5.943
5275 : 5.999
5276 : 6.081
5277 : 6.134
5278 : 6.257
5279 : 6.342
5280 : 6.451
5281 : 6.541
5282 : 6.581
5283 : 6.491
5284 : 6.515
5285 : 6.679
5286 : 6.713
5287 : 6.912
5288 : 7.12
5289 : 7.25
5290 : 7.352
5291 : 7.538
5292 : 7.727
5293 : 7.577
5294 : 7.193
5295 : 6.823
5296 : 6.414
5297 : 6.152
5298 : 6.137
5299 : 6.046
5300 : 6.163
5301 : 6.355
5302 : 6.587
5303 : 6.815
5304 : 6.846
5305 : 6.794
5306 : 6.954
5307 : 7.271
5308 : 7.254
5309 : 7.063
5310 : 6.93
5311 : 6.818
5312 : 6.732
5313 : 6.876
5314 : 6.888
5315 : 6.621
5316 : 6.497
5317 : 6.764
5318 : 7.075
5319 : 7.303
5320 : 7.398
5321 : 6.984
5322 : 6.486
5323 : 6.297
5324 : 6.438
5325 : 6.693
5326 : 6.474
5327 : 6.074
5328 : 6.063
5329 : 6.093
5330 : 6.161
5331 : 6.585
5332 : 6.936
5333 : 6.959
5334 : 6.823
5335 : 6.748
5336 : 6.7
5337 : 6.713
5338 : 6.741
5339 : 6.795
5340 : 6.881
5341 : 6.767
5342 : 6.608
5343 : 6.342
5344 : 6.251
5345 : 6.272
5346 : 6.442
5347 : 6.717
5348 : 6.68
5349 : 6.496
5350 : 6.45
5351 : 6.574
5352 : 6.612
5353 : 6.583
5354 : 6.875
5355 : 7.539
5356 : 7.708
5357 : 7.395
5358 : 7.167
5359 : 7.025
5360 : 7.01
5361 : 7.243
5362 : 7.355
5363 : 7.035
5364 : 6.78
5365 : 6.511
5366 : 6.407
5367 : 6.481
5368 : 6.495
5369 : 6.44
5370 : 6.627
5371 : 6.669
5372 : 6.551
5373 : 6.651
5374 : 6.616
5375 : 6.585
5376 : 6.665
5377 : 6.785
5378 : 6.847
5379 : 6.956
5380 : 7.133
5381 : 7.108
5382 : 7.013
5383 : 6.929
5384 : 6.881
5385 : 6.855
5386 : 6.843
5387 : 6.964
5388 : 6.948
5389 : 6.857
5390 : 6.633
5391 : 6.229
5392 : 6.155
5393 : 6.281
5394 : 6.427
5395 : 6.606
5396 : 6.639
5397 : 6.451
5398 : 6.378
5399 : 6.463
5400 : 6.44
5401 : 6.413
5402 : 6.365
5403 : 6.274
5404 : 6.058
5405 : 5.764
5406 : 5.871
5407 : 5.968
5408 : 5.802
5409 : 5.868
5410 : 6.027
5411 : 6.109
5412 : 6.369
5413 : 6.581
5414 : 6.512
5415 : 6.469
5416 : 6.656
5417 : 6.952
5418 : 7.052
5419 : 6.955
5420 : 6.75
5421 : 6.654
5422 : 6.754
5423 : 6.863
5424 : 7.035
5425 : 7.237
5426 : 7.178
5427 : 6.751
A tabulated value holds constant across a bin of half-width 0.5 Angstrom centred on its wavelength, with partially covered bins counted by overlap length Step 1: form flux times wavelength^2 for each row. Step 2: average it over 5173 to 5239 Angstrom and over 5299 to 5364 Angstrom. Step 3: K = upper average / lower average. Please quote 1.23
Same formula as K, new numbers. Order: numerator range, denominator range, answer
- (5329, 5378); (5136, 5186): 1.34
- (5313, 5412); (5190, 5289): 1.14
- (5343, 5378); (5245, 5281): 1.16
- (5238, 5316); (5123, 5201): 1.21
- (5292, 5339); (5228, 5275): 1.14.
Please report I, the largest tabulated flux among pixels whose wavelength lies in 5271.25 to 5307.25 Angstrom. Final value 7.727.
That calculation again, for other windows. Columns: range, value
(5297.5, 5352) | 7.398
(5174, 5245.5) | 6.813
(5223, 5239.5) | 6.658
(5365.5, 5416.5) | 7.133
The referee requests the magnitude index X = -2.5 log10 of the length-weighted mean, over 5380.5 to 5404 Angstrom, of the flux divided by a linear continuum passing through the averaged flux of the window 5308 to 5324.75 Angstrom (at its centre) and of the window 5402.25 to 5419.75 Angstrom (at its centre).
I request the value -0.03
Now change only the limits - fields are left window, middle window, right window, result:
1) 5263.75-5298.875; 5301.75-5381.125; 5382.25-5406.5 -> -0.06 mag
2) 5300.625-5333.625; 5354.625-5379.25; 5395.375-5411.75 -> -0.07 mag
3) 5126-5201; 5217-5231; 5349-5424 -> -0.04 mag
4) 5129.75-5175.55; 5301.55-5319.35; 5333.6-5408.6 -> -0.09 mag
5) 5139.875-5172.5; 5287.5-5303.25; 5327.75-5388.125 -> -0.08 mag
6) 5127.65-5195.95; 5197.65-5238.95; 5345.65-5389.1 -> -0.04 mag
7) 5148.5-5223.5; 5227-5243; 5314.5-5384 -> -0.03 mag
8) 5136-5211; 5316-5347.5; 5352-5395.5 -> -0.02 mag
